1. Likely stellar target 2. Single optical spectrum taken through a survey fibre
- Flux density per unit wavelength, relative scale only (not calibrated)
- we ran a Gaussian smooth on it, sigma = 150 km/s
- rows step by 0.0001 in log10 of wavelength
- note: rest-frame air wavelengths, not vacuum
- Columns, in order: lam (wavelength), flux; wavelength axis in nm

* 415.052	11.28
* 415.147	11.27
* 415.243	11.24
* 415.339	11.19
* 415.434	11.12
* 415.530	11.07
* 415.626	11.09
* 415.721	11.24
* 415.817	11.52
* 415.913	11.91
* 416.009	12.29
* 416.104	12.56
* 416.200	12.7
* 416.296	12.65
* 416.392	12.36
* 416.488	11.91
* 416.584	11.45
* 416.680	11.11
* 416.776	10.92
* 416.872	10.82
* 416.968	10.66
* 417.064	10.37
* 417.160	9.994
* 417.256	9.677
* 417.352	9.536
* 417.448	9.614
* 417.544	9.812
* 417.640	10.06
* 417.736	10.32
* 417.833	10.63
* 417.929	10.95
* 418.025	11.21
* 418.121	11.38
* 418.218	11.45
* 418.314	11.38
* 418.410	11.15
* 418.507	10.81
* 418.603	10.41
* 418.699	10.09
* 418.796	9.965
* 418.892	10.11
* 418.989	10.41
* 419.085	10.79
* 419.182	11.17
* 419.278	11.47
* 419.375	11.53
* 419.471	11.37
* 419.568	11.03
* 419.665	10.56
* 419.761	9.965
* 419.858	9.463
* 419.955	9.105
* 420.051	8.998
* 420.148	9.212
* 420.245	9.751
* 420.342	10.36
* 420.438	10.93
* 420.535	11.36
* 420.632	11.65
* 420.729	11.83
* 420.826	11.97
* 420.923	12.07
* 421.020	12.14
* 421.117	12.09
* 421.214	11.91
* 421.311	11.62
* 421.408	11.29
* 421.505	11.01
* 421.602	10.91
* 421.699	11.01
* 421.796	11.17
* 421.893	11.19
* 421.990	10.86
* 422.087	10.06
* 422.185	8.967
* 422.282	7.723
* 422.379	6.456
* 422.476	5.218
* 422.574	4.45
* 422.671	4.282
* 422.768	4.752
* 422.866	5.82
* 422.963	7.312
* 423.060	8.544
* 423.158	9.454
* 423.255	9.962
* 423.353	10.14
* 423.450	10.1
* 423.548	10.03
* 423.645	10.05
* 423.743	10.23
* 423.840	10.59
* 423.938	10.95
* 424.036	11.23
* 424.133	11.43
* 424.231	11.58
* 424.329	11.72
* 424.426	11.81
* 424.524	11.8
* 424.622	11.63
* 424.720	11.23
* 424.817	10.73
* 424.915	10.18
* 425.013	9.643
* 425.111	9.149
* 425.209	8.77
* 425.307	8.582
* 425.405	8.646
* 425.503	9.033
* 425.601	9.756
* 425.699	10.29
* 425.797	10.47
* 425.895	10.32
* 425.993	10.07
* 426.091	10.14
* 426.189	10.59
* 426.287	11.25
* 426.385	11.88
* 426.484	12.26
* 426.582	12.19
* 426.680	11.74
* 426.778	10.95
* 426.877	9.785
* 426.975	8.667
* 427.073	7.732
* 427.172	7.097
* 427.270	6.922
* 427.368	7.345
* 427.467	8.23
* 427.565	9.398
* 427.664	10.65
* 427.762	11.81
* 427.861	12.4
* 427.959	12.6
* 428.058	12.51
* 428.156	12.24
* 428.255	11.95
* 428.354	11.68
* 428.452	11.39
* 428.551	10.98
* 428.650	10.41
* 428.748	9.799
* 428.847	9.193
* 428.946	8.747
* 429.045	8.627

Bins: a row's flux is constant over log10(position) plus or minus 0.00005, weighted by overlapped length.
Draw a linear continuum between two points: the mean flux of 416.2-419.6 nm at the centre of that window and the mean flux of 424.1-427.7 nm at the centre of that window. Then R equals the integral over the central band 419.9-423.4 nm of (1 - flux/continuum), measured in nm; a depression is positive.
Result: 0.30 nm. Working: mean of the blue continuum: 10.8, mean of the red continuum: 10.1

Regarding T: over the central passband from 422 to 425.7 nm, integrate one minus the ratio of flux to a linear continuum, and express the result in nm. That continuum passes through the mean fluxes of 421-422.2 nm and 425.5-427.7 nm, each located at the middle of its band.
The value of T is 0.44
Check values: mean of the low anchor 11.1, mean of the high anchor 9.87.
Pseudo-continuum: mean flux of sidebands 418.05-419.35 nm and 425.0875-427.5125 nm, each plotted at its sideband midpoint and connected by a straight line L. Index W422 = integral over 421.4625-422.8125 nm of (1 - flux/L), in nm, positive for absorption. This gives 0.25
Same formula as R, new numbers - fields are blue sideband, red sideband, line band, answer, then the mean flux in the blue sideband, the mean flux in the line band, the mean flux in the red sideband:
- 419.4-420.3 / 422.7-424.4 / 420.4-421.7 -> -0.23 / 9.98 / 11.6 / 9.61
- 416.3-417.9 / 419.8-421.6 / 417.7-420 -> 0.02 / 10.6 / 10.7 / 10.9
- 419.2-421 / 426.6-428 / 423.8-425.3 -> -0.10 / 10.7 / 10.8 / 9.71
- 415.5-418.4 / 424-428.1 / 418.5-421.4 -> 0.01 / 11.1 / 10.8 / 10.3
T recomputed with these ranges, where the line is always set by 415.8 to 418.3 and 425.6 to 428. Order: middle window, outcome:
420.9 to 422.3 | -0.043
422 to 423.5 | 0.414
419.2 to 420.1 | 0.035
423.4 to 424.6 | -0.062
